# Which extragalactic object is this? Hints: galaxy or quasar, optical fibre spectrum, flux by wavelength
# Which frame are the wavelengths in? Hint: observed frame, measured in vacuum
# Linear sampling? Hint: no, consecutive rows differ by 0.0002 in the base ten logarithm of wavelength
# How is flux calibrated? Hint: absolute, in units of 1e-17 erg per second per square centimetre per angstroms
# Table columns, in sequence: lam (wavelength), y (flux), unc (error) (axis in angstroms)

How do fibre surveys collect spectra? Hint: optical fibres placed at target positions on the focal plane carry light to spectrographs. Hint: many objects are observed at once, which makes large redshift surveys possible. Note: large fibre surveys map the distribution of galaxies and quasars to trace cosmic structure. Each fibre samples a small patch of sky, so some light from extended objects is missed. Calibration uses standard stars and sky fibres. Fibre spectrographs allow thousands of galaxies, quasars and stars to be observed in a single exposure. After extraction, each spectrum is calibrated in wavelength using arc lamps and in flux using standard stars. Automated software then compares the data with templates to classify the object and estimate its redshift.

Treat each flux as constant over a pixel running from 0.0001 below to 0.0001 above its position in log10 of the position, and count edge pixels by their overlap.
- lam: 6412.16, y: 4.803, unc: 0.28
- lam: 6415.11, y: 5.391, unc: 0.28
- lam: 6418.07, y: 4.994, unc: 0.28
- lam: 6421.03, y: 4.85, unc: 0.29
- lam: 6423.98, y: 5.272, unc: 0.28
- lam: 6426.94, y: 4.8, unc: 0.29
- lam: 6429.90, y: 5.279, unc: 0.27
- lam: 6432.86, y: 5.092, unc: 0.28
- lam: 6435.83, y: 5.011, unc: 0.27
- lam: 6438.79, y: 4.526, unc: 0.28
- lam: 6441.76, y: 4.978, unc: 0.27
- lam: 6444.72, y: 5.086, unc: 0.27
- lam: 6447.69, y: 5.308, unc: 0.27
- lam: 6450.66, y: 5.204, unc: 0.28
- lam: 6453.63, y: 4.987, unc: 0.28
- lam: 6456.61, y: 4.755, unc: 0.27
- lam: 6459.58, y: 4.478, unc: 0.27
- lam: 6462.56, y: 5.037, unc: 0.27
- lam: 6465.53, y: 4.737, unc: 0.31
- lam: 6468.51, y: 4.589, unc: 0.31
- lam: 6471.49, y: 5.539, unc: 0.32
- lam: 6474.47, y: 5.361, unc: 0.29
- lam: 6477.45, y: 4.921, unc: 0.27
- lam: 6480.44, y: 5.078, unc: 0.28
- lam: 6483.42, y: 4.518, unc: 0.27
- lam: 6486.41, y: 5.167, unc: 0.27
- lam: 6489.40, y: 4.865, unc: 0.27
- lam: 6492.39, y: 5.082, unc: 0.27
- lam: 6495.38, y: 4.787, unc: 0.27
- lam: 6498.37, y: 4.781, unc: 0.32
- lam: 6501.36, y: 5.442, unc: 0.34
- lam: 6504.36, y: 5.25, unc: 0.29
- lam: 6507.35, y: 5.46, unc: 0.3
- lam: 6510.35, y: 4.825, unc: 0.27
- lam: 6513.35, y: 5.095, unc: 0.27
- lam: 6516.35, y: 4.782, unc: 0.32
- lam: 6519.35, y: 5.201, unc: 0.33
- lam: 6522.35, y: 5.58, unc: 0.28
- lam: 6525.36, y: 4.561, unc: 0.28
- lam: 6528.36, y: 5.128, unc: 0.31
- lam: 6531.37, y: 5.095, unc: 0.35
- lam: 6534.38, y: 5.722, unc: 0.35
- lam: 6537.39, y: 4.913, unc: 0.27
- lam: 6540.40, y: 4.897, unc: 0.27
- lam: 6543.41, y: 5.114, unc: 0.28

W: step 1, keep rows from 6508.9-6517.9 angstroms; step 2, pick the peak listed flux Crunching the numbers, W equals 5.095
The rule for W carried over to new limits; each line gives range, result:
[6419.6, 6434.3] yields 5.279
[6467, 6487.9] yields 5.539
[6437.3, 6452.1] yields 5.308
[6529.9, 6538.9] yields 5.722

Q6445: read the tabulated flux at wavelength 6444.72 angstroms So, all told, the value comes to 5.086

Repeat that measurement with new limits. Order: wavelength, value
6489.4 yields 4.865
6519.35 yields 5.201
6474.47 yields 5.361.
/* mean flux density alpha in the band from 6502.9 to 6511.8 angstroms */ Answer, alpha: 5.18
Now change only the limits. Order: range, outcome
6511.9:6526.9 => 5.05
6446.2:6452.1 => 5.25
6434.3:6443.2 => 4.84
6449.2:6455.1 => 5.1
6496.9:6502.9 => 5.11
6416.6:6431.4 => 5.04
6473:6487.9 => 5.01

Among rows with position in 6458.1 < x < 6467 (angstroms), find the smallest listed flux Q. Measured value 4.478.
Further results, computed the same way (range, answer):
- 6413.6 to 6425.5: 4.85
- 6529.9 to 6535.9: 5.095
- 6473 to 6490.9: 4.518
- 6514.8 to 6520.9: 4.782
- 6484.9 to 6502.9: 4.781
